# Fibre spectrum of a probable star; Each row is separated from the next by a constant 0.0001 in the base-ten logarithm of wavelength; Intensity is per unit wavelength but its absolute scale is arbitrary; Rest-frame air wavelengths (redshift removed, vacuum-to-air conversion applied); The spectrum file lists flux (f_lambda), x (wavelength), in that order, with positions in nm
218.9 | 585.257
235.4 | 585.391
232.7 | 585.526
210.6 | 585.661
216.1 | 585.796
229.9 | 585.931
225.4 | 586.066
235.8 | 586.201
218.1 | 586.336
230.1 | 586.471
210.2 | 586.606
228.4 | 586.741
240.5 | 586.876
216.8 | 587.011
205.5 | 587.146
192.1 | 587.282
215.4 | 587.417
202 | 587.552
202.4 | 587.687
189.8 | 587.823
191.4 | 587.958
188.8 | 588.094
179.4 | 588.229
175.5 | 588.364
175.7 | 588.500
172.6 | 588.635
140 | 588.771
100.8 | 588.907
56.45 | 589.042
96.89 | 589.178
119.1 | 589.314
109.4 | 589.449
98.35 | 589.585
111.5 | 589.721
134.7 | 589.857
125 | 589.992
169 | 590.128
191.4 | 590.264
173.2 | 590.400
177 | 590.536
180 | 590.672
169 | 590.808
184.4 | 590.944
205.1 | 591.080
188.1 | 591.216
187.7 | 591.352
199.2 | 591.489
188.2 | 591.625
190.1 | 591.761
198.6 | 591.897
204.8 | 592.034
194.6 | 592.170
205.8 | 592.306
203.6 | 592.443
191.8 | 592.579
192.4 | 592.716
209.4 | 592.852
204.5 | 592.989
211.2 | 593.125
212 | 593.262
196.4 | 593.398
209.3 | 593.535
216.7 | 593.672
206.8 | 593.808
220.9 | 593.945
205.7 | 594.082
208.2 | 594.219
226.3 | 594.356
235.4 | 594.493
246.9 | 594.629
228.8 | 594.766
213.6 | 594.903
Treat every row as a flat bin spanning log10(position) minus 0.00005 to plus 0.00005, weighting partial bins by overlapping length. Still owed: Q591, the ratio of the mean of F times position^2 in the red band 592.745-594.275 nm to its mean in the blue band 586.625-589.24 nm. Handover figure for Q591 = 1.2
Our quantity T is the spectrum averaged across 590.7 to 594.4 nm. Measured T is 201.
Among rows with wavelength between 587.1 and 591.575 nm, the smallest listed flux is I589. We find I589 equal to 56.45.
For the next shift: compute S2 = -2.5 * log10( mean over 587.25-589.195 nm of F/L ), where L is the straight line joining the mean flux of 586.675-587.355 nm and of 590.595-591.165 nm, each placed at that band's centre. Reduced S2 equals 0.24 mag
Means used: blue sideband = 217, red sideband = 185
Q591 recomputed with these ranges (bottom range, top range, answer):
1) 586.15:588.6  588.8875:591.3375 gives 0.72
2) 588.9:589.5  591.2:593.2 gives 2.09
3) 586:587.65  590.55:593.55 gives 0.92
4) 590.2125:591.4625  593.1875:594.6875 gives 1.19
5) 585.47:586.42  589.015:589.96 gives 0.48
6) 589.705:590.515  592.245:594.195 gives 1.34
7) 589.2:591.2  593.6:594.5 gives 1.43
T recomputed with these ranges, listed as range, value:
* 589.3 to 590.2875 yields 130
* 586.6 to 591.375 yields 169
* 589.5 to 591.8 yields 168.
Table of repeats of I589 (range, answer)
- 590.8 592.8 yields 169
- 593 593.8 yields 196.4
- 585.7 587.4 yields 192.1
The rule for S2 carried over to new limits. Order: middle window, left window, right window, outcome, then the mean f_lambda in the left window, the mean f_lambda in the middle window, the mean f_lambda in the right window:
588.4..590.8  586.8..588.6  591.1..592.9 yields 0.384 mag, 198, 138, 197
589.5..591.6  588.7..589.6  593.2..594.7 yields -0.206 mag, 103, 166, 217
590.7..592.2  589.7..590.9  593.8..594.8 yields -0.072 mag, 161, 191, 223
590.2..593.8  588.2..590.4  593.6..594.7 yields -0.080 mag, 135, 196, 221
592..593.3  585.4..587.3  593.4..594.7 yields 0.084 mag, 222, 203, 218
